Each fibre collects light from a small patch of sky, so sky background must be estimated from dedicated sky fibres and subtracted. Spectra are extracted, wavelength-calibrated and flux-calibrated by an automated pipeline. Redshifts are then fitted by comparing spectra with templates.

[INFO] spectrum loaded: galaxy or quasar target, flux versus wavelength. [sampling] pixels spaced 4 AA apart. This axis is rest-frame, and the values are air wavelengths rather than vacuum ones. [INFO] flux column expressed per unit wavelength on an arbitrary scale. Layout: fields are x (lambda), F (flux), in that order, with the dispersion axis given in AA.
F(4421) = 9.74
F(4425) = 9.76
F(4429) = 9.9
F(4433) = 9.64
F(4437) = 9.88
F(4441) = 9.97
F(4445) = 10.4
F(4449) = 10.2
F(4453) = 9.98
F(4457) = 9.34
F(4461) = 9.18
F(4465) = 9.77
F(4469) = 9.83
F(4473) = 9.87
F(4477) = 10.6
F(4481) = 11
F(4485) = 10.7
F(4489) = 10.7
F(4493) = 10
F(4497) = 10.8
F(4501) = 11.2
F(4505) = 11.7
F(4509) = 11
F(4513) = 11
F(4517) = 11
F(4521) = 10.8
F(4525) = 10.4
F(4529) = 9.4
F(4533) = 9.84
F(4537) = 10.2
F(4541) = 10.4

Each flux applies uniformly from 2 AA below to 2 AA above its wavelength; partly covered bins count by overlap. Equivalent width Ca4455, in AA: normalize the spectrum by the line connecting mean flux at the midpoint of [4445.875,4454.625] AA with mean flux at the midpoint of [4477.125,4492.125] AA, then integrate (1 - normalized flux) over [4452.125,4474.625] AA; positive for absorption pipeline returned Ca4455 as 1.55 AA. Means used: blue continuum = 10.1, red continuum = 10.7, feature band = 9.64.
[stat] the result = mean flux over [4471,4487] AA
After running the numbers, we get 10.5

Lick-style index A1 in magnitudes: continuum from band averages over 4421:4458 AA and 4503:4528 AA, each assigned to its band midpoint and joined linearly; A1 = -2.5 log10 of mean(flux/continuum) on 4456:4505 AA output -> 0.01 mag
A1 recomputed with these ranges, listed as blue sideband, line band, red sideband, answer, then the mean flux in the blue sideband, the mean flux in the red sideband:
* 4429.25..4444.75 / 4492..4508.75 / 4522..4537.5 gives -0.11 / 9.9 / 9.99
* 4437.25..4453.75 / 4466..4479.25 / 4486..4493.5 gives 0.03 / 10.1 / 10.5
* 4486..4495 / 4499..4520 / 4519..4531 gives -0.09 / 10.4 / 10.2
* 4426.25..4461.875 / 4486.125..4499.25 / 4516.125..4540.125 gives -0.05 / 9.85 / 10.2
